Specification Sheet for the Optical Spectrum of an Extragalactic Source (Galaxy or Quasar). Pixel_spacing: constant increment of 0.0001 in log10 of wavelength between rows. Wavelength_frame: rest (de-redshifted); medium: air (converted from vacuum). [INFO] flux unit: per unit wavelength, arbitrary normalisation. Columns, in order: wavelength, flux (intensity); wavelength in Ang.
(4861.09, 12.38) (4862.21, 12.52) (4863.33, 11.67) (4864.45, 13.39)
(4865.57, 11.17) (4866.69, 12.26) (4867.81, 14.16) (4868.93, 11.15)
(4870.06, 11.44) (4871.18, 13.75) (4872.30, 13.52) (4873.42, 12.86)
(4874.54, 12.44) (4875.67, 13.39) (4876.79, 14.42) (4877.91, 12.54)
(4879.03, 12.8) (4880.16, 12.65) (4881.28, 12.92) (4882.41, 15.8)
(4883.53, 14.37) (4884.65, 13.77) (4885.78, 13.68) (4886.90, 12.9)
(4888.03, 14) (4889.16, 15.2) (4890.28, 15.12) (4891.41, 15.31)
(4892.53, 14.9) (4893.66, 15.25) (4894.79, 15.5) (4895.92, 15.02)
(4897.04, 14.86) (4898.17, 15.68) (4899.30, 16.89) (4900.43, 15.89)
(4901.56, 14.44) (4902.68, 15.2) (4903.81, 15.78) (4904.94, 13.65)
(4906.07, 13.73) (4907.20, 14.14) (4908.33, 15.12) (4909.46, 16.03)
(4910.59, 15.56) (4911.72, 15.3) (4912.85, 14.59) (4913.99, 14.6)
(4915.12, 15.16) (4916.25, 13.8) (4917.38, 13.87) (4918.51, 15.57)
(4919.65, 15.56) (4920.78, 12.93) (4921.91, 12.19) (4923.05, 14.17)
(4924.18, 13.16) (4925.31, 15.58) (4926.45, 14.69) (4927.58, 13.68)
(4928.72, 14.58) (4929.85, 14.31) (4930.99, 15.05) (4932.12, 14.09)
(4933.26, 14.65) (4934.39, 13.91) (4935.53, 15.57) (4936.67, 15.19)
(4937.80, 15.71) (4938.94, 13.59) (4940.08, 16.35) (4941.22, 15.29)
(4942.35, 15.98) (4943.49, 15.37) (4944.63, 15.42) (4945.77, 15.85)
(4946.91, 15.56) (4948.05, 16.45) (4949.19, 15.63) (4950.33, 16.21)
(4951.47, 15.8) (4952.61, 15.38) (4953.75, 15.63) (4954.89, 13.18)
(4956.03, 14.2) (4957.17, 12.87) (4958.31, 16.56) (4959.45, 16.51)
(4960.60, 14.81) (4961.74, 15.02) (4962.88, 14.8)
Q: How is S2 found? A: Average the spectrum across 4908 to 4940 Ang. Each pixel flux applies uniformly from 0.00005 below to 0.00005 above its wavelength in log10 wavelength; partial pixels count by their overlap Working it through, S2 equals 14.6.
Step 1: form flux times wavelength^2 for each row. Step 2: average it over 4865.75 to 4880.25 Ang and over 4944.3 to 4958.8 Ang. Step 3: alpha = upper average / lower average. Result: 1.2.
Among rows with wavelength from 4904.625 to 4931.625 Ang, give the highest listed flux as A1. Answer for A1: 16.03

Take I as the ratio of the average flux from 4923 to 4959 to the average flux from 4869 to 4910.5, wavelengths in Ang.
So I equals 1.05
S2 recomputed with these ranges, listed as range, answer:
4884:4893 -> 14.4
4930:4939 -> 14.8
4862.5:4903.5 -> 13.9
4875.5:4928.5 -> 14.5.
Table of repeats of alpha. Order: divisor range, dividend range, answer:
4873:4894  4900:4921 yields 1.08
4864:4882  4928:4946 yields 1.20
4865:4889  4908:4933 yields 1.12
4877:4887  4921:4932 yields 1.06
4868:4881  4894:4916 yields 1.19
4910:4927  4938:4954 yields 1.09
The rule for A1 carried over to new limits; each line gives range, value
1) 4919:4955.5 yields 16.45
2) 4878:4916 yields 16.89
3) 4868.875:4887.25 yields 15.8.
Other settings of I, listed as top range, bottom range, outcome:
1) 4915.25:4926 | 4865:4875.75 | 1.12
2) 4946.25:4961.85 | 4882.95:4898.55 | 1.04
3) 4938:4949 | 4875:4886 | 1.14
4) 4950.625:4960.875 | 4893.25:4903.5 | 0.97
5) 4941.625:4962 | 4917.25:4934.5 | 1.08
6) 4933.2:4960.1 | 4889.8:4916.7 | 1.02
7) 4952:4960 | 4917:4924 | 1.07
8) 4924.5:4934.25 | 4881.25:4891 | 1.02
